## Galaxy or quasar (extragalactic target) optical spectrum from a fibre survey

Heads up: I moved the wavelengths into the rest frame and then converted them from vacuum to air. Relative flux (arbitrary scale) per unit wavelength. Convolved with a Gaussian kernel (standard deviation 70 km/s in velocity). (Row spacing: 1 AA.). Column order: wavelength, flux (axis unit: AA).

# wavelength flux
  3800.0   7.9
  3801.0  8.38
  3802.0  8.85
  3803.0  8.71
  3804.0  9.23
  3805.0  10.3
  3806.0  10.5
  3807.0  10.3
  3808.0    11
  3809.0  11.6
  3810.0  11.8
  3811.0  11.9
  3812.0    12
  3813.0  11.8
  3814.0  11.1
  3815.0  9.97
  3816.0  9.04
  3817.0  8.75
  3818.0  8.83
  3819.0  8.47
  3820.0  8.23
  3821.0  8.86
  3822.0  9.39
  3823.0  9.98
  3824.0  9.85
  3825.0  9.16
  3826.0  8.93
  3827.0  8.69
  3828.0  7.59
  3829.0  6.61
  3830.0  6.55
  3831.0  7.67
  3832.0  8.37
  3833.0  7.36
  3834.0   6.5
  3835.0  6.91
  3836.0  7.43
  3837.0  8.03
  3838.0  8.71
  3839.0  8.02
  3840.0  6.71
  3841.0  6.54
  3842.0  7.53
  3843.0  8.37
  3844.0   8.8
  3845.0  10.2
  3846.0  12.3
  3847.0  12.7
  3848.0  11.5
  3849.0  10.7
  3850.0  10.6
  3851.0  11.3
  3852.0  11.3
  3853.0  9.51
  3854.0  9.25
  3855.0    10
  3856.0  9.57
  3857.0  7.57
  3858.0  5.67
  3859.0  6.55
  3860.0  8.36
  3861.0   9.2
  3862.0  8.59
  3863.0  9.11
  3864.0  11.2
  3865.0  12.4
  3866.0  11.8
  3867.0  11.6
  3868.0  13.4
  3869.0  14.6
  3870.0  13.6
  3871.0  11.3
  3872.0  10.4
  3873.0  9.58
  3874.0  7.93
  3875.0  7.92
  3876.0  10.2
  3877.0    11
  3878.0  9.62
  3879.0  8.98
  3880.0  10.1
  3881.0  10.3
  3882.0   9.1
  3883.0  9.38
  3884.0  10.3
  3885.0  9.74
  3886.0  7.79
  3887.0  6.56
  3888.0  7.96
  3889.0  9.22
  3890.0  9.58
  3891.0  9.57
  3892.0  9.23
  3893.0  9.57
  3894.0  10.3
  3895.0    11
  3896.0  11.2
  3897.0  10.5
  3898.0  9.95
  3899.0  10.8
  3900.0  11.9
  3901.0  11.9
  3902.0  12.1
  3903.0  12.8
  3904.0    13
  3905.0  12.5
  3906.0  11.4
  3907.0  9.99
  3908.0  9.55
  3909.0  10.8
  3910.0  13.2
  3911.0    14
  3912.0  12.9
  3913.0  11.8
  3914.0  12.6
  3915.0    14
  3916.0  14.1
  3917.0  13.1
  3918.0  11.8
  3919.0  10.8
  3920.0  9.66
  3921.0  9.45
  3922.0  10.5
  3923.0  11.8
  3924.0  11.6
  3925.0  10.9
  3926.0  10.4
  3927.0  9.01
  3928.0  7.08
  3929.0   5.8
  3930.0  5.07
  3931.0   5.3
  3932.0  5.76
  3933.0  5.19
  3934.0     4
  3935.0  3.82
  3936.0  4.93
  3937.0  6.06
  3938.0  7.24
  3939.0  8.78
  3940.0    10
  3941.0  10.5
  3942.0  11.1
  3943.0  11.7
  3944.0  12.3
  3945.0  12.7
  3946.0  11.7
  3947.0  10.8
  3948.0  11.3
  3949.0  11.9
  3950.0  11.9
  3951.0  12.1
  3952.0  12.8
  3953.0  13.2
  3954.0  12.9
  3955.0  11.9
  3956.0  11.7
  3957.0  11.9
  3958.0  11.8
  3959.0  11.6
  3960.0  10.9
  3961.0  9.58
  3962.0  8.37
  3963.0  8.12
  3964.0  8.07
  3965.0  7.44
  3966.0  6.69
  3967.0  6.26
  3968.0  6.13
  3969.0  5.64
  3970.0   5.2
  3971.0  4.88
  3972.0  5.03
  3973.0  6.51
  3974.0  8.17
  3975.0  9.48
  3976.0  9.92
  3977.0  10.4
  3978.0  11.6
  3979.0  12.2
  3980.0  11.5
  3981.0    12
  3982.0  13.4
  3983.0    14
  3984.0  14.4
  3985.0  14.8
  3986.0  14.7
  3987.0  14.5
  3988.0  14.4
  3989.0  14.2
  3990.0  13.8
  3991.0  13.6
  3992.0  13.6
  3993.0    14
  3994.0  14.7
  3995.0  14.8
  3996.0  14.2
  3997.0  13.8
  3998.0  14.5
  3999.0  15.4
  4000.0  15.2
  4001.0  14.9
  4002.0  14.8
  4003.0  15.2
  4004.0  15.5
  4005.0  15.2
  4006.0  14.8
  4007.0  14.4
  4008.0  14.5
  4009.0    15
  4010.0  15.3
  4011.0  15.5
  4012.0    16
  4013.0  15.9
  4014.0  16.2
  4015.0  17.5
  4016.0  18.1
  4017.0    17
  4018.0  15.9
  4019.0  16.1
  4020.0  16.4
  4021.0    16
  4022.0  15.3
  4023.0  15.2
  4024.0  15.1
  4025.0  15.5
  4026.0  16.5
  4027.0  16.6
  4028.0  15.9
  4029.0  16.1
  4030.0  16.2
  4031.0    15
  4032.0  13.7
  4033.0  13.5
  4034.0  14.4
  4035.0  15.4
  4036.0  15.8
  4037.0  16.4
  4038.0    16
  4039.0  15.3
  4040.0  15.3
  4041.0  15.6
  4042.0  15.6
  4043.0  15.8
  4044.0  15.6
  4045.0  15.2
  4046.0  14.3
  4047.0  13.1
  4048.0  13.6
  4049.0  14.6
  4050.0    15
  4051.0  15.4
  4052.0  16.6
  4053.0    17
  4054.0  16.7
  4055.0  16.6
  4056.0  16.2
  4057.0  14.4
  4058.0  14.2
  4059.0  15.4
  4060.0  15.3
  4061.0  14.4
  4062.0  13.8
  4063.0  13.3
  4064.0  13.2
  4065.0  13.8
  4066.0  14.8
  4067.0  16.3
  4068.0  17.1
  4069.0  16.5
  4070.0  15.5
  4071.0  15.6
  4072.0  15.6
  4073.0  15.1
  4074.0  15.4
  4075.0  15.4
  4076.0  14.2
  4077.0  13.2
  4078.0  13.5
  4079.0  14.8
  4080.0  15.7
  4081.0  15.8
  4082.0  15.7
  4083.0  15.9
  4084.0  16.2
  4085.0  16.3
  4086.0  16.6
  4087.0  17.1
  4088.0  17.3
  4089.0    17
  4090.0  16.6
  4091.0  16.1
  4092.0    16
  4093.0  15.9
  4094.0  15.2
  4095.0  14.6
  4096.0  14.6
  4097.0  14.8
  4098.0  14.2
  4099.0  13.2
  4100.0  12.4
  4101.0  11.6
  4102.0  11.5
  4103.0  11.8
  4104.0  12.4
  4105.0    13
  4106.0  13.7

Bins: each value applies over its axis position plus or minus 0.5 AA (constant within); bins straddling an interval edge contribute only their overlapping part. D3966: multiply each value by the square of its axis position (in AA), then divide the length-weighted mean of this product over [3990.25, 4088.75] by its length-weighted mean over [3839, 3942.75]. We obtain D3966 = 1.67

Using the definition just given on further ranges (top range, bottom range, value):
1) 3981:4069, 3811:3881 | 1.75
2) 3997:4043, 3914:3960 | 1.61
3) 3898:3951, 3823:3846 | 1.33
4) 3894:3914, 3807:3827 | 1.22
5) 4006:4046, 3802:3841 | 1.92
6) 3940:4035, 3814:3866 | 1.56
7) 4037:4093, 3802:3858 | 1.87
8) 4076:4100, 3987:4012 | 1.10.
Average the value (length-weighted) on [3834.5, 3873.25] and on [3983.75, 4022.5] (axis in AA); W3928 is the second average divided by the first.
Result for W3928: 1.5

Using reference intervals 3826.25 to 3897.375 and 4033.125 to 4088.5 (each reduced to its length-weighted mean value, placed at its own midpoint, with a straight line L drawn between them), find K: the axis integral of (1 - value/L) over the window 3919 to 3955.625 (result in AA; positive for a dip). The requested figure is 6.8 AA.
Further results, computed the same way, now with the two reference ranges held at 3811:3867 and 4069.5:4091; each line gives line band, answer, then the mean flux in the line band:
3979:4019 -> -3.9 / 14.8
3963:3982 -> 6.6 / 8.31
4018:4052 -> -2.2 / 15.3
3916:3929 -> 1.0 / 10.5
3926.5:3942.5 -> 6.7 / 6.85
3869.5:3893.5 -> 1.7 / 9.54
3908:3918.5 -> -1.4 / 12.7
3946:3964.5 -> 1.6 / 11.2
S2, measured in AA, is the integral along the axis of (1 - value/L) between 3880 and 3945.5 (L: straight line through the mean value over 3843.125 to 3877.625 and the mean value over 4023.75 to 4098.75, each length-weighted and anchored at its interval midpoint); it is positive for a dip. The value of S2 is 9.0 AA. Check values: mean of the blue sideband 10.3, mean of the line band 9.95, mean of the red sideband 15.4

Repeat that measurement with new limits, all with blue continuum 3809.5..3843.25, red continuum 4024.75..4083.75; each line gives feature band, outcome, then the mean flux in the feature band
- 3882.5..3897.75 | 1.5 AA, 9.47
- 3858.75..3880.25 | -1.0 AA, 10.4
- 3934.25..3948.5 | 3.1 AA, 9.4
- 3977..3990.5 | -0.2 AA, 13.4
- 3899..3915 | -1.5 AA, 12.1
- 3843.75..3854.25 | -1.7 AA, 10.8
